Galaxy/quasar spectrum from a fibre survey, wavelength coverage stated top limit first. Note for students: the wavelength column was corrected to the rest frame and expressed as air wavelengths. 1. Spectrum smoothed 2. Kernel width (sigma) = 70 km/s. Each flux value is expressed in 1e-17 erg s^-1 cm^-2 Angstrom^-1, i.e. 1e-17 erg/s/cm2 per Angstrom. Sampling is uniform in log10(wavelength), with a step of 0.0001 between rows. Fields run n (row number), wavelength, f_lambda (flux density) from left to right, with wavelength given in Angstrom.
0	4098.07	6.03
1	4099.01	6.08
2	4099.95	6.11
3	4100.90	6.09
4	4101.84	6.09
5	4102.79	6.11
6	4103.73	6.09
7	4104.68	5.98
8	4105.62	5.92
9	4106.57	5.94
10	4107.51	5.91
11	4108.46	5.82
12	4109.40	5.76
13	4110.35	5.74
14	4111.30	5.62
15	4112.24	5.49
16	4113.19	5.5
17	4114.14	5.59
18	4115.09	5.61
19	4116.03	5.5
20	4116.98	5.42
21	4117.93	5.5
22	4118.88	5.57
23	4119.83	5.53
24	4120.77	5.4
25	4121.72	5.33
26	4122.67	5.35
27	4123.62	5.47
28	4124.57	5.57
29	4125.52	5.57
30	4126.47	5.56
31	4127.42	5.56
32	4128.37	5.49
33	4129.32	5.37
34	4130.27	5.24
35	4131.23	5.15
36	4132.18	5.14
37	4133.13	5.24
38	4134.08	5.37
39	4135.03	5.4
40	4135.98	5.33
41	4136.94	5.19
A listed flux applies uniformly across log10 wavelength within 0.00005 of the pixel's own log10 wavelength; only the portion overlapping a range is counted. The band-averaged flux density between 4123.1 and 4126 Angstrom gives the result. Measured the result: 5.53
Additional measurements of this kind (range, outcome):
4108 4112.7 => 5.69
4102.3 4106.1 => 6.02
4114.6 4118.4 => 5.51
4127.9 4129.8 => 5.43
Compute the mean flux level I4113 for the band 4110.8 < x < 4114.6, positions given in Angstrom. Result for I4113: 5.55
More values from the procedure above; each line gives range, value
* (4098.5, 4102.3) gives 6.1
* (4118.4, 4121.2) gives 5.51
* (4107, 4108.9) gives 5.87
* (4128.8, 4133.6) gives 5.23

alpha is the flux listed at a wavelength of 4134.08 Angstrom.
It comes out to 5.37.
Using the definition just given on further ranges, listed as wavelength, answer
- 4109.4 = 5.76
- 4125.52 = 5.57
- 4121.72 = 5.33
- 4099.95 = 6.11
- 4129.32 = 5.37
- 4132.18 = 5.14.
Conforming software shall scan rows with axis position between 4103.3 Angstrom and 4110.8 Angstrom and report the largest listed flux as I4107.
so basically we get 6.09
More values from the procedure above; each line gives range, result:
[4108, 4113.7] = 5.82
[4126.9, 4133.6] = 5.56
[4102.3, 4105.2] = 6.11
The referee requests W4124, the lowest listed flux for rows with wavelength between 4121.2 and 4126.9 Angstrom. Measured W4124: 5.33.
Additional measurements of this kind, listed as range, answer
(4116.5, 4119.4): 5.42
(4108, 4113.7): 5.49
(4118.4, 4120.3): 5.53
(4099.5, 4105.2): 5.98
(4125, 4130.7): 5.24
